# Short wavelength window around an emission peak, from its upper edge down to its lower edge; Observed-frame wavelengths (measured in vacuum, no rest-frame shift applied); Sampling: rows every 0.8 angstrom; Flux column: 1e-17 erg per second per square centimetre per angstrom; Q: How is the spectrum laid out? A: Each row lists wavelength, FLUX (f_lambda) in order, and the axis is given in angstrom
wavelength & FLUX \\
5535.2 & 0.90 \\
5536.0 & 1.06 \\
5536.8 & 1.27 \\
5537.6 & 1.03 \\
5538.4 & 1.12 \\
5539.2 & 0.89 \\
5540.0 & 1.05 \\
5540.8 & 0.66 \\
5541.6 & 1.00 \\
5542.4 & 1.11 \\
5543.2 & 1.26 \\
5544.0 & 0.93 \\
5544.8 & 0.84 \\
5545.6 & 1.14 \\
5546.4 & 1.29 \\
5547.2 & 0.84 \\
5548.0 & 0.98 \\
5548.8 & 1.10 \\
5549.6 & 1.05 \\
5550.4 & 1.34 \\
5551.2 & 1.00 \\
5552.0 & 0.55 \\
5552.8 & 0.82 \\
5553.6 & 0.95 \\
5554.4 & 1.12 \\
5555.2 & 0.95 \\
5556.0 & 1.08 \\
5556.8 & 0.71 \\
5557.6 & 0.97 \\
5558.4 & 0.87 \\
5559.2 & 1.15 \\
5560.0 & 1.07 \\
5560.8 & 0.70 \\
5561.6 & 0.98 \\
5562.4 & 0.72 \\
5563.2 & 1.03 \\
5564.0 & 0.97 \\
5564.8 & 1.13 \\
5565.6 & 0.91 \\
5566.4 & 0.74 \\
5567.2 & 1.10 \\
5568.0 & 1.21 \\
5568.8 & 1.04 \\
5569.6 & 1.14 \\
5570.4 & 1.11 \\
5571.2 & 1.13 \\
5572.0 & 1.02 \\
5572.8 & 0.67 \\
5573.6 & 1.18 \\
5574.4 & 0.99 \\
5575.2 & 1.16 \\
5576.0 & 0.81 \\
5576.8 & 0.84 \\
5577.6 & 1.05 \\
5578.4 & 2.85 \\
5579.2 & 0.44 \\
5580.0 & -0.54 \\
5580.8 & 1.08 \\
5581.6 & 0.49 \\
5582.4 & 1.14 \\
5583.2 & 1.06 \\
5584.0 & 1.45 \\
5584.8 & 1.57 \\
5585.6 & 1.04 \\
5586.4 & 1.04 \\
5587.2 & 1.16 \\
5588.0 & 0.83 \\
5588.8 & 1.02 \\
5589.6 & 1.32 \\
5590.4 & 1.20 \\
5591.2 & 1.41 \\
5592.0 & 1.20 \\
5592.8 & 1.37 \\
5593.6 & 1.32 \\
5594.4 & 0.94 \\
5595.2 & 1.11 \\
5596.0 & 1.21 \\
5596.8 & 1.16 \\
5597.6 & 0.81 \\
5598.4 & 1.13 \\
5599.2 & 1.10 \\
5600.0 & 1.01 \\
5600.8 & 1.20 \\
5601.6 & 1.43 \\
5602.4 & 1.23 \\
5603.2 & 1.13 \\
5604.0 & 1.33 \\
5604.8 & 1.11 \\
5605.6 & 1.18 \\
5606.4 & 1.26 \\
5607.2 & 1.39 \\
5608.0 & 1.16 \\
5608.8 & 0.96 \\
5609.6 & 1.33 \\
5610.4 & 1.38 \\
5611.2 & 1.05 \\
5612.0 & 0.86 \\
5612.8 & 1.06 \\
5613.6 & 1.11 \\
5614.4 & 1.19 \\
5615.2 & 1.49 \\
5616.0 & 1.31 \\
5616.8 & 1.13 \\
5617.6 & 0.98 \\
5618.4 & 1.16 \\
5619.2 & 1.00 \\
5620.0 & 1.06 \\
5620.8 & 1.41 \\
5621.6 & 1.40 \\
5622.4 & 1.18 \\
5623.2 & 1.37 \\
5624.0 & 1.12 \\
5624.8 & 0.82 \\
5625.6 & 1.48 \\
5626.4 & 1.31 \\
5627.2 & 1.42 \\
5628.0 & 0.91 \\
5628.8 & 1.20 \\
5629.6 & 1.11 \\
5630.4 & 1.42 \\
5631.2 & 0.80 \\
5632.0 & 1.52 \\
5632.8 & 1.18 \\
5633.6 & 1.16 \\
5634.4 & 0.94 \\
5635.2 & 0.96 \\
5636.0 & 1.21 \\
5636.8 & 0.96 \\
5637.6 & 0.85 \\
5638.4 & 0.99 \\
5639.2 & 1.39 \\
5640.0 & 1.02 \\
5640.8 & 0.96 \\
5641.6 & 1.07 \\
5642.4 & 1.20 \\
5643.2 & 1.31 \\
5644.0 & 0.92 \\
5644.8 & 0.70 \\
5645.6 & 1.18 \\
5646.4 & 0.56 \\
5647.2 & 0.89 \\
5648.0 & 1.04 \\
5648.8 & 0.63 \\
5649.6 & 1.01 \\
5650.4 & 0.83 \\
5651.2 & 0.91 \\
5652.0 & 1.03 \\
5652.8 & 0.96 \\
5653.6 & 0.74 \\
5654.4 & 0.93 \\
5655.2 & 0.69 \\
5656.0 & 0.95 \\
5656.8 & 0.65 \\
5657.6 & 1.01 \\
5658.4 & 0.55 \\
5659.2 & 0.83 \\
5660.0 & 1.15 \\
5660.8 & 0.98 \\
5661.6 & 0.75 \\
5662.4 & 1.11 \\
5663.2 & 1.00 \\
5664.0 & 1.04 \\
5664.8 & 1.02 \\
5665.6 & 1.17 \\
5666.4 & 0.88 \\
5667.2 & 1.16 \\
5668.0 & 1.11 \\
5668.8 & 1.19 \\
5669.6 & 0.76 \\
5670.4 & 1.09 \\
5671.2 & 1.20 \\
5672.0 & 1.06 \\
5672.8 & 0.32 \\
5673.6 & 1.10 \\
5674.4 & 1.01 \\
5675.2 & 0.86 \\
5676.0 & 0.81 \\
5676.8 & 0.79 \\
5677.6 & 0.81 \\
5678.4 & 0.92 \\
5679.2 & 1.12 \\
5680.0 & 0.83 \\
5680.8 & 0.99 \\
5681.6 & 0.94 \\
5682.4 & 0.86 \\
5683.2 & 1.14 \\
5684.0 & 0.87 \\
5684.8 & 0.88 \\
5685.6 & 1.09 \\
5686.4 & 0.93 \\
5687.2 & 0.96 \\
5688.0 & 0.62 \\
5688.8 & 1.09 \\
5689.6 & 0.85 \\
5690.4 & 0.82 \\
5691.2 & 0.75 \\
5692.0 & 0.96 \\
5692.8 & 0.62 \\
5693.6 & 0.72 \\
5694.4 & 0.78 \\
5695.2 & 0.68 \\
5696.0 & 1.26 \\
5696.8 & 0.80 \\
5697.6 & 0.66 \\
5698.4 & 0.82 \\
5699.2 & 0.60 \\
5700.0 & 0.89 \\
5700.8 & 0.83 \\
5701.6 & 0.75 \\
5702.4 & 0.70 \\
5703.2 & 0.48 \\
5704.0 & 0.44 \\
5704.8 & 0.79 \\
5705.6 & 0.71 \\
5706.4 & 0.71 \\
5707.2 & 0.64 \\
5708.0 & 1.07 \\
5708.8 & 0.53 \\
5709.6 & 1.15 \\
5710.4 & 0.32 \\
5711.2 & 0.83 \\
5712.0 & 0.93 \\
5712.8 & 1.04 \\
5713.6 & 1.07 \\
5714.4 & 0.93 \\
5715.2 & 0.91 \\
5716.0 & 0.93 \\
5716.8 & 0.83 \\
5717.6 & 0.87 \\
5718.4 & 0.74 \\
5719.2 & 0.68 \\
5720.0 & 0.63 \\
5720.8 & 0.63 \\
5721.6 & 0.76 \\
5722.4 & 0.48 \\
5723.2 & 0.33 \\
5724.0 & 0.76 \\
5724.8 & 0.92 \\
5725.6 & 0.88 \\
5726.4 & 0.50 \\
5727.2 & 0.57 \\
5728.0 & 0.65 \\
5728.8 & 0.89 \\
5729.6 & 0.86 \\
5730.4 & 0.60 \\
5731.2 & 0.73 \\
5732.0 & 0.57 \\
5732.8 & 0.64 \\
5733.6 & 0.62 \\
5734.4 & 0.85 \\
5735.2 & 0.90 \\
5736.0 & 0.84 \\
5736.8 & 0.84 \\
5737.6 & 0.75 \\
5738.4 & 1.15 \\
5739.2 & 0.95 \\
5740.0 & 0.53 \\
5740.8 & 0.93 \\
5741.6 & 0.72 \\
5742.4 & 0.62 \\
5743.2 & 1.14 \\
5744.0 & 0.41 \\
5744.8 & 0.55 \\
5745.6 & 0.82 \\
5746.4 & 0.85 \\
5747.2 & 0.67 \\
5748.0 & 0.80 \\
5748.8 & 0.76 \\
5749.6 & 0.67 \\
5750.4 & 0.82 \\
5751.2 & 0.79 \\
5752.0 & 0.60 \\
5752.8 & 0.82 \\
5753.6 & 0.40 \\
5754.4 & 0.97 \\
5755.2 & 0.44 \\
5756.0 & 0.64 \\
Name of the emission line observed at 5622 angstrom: C III] 1909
